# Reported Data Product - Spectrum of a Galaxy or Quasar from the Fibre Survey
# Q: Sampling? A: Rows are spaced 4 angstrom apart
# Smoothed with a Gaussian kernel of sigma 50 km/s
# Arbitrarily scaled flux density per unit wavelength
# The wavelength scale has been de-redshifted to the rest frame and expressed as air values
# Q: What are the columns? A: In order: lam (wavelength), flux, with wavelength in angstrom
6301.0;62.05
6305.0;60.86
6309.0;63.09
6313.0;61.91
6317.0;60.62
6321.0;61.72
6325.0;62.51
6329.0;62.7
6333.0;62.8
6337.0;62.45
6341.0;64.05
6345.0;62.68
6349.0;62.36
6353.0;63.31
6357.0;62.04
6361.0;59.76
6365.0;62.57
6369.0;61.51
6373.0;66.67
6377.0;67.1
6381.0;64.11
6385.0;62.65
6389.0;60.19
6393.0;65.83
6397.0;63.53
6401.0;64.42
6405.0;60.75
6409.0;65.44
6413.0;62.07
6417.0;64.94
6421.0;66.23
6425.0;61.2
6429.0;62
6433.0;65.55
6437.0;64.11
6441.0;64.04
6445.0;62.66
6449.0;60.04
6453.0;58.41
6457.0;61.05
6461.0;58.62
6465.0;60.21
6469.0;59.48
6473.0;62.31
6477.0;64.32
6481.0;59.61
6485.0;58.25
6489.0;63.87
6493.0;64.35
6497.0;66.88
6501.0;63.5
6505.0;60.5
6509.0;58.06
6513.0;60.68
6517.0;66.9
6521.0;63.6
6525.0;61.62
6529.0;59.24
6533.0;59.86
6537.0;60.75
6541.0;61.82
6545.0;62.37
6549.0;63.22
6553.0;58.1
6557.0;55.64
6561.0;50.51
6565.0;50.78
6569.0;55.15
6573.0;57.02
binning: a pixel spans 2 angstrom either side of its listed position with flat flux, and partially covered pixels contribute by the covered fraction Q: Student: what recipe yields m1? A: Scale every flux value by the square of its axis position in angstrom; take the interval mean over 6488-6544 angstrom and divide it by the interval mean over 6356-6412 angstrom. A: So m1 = 1.02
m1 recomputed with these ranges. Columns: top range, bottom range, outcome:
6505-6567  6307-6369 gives 1.02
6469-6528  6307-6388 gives 1.04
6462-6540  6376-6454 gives 1.00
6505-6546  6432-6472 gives 1.02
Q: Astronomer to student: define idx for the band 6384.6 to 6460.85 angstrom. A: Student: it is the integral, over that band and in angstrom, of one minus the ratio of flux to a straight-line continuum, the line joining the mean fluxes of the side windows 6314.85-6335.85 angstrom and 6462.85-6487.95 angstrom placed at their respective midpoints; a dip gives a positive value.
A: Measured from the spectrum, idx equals -1.9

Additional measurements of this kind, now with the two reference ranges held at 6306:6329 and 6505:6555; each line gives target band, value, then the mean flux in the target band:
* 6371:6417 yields -1.6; 63.9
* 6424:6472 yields 0.1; 61.5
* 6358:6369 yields 0.1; 61.3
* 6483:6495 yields -0.1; 62.2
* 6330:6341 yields -0.2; 62.9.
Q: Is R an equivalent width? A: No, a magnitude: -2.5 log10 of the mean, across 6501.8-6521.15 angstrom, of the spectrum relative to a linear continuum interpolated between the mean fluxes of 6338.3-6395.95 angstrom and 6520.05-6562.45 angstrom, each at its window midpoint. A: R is -0.03 mag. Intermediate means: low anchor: 63.2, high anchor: 59.7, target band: 61.9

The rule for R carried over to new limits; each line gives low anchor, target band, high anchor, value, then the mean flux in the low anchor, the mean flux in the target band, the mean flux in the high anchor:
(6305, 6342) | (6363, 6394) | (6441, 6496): -0.03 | 62.3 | 63.8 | 61.2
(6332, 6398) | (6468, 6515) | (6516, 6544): 0.00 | 63.2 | 61.9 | 61.8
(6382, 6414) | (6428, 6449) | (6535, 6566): -0.03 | 63.2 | 63.4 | 58.1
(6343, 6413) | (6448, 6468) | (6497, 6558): 0.05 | 63.2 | 59.6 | 61.3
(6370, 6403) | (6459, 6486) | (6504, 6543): 0.03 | 64.2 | 60.5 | 61.3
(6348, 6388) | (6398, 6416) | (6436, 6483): -0.02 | 63.2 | 63.3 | 61.2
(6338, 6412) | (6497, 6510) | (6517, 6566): -0.03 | 63.2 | 61.8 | 59.5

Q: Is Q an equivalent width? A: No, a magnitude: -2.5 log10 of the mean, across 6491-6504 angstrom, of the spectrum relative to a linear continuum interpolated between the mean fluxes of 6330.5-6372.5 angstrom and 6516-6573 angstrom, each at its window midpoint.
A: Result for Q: -0.08 mag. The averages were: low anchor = 62.5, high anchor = 59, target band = 64.6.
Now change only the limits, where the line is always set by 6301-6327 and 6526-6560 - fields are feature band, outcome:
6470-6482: -0.03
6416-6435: -0.05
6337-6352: -0.02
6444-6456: 0.01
